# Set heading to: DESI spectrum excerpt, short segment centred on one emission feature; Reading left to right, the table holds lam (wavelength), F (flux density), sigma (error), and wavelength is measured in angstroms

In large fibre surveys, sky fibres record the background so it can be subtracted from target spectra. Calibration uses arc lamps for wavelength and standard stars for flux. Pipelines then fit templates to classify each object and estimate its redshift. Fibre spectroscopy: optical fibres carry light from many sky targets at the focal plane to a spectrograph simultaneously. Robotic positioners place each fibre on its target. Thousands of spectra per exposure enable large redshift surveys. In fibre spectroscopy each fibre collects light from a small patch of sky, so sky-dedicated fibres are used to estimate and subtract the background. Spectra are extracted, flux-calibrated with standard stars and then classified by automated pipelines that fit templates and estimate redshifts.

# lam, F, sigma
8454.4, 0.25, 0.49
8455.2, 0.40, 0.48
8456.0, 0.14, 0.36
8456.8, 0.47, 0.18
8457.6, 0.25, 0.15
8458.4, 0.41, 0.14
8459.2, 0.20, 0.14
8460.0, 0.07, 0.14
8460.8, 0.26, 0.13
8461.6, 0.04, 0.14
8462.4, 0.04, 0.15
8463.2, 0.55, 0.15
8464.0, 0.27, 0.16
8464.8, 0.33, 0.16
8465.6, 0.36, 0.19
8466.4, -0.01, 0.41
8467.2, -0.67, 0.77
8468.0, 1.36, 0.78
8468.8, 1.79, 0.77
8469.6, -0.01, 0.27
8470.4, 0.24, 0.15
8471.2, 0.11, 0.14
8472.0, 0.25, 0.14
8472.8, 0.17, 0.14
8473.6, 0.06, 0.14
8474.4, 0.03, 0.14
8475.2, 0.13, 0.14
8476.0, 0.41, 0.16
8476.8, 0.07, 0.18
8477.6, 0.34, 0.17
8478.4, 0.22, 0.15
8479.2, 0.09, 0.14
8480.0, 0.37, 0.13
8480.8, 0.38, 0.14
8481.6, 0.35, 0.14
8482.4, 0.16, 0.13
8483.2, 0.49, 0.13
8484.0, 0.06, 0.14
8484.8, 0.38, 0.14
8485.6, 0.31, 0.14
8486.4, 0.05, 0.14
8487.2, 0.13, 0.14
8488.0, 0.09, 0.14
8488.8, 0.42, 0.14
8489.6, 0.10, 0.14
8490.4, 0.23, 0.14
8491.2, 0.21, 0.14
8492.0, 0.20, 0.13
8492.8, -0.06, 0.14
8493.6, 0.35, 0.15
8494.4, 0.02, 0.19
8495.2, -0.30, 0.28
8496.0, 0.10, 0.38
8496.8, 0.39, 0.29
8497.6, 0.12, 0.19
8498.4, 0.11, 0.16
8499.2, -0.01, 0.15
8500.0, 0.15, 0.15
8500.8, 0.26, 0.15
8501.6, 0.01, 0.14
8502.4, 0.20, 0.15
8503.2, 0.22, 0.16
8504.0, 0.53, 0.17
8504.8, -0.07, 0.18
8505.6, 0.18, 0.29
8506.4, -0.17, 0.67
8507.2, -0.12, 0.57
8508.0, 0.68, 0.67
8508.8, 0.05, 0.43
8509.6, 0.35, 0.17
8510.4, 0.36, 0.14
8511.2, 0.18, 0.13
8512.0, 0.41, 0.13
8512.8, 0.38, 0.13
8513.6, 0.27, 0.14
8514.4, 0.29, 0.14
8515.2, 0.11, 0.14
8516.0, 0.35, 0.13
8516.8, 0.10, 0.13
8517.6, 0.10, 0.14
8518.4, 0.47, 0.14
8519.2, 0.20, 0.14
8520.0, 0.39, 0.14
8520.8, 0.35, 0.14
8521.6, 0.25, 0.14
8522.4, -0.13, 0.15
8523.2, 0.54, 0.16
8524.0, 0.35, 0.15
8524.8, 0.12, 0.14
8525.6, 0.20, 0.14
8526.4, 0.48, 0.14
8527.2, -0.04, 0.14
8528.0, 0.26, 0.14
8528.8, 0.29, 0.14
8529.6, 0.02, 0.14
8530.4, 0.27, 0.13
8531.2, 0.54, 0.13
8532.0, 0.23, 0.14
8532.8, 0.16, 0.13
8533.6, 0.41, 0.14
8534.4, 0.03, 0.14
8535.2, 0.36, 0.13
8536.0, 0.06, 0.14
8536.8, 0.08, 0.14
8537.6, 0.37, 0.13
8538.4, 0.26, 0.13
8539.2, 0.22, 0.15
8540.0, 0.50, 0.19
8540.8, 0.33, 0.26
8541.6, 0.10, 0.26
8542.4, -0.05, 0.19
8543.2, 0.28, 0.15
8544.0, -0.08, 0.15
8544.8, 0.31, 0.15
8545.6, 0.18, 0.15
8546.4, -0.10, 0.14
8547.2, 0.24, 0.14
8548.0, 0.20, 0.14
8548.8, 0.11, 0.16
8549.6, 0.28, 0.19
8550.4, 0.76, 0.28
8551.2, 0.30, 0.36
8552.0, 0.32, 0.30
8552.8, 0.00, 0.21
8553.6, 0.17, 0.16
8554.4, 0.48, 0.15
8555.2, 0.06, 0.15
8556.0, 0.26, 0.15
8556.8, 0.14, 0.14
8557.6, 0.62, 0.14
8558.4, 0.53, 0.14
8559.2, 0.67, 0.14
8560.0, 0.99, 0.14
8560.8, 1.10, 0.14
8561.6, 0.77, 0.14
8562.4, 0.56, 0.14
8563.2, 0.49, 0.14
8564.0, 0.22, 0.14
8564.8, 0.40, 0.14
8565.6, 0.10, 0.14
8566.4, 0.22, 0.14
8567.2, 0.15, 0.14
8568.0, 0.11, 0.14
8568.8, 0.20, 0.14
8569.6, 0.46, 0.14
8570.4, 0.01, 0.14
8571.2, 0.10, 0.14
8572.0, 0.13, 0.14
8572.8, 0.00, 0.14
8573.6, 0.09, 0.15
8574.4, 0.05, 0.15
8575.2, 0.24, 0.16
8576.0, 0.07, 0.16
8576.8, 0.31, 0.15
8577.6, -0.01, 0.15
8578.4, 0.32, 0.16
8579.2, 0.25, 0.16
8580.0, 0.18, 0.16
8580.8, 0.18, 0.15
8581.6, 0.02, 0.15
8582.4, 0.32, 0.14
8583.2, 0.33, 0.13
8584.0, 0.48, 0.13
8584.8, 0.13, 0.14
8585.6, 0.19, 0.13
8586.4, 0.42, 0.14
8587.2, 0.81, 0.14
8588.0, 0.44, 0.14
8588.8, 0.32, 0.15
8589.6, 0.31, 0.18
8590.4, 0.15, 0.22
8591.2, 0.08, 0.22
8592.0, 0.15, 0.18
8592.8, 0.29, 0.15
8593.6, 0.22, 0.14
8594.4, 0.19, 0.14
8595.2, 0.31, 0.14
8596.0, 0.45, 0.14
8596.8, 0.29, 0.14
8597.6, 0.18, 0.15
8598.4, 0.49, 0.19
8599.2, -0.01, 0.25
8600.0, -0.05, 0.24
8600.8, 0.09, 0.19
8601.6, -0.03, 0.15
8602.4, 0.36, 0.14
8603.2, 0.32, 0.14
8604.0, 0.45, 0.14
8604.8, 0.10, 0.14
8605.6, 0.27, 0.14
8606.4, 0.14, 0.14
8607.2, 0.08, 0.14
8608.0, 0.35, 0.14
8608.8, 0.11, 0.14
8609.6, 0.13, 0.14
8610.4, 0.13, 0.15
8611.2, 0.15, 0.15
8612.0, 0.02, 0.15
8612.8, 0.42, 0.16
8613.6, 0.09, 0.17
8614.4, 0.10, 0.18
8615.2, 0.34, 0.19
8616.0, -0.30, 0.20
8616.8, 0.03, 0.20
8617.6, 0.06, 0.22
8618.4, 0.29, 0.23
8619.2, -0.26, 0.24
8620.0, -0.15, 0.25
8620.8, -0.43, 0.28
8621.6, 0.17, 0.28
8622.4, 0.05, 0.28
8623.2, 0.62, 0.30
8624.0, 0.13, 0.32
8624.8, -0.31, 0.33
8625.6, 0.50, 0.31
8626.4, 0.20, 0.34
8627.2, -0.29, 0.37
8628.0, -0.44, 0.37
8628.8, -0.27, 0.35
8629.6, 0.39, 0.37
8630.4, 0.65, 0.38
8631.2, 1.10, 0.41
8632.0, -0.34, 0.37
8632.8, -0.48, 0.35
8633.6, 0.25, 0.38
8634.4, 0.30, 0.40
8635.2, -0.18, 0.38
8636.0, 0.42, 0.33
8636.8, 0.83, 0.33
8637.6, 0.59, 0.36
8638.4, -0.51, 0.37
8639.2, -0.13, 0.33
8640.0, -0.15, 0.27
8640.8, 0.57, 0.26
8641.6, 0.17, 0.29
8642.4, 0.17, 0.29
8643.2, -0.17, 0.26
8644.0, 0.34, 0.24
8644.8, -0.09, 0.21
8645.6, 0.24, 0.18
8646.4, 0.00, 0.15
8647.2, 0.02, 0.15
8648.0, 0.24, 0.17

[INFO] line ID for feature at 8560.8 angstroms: H-alpha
